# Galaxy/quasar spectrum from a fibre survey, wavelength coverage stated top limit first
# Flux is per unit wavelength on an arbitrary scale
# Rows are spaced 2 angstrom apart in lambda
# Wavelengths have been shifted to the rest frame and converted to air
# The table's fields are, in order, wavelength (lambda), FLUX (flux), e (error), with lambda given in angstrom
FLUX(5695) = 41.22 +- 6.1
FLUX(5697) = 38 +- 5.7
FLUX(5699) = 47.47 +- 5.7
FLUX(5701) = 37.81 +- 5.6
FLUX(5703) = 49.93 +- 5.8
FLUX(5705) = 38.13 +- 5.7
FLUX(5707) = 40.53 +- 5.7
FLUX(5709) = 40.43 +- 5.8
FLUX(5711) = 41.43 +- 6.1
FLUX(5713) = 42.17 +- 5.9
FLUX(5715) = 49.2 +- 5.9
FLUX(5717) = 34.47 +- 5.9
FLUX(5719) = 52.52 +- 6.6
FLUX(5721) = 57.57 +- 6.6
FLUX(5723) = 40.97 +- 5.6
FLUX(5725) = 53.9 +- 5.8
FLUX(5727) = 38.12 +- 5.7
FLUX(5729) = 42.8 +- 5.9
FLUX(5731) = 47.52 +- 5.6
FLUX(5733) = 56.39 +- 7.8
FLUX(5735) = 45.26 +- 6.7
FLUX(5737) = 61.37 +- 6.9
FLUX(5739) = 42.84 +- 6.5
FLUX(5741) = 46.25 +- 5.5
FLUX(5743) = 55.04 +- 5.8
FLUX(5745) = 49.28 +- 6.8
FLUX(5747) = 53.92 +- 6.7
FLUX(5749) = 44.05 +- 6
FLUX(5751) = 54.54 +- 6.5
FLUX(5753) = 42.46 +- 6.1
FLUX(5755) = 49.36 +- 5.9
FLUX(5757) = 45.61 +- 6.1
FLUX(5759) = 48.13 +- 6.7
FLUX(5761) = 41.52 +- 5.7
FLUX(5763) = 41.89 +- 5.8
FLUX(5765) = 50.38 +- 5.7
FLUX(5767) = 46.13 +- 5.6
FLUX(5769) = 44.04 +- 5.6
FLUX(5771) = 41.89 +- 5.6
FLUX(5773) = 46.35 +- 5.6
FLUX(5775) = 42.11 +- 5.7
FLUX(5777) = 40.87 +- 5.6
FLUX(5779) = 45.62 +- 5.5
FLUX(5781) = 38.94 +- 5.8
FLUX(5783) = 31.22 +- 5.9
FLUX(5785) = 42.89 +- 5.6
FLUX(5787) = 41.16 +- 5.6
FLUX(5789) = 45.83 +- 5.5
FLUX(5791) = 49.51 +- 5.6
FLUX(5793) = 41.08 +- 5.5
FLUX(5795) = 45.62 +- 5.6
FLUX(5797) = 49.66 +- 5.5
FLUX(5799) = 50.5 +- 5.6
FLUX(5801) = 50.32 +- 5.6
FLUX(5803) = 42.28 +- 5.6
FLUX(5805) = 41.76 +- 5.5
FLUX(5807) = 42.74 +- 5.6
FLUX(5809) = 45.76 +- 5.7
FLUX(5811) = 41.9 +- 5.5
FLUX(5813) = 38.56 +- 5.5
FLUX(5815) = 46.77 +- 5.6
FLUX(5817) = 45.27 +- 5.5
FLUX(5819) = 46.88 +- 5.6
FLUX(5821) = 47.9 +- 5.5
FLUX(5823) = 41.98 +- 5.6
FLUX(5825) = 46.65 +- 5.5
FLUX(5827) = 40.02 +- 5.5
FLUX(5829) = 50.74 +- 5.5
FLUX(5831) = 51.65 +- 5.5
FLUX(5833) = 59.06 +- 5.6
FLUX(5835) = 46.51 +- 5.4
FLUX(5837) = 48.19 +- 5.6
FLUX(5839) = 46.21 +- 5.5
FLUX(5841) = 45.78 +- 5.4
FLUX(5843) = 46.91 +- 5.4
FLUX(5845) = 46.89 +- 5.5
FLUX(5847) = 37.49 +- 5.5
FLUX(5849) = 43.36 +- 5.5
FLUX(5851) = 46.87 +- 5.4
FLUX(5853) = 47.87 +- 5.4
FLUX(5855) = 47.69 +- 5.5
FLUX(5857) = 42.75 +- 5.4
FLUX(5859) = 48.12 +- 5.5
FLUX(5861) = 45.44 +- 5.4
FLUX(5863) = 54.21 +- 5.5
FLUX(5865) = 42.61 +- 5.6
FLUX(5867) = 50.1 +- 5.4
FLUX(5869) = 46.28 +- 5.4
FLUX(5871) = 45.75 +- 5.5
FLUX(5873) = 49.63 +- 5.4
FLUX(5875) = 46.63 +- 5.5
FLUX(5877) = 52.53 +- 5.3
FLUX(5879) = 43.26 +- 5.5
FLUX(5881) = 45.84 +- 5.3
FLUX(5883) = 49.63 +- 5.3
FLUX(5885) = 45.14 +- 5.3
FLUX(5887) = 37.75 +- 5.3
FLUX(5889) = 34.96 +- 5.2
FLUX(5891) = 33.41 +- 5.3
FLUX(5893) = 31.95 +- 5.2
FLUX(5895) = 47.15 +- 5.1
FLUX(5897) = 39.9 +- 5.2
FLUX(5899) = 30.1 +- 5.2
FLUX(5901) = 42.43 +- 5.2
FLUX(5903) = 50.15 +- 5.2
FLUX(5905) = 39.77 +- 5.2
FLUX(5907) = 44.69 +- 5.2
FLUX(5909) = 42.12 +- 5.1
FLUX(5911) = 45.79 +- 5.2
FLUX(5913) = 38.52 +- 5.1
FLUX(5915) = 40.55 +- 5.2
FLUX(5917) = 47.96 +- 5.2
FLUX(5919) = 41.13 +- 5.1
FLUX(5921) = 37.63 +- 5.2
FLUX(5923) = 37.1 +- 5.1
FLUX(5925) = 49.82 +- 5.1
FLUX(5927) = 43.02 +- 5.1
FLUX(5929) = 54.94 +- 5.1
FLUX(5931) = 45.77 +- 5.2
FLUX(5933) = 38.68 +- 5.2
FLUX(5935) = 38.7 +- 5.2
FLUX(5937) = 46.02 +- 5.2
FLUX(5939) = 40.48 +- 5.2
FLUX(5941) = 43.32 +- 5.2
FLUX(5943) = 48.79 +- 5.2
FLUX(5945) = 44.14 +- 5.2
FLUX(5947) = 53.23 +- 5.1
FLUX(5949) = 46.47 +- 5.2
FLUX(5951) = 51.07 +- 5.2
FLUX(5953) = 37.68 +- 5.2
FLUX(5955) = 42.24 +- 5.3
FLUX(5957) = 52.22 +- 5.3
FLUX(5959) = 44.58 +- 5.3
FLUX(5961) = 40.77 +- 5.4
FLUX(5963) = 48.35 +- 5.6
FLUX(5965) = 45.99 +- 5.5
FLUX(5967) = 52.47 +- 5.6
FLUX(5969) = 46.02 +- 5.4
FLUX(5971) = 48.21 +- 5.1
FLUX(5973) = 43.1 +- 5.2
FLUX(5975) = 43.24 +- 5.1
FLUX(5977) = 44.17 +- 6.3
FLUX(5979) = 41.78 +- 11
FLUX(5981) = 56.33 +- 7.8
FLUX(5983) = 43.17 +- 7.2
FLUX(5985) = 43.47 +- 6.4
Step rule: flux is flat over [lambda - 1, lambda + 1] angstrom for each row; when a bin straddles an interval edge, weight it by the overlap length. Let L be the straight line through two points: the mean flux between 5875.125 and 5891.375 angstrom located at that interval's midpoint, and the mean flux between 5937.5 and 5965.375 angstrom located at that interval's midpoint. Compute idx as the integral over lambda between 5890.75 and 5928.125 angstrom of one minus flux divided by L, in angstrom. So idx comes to 2.4 angstrom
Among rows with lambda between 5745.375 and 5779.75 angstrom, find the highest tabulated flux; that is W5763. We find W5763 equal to 54.54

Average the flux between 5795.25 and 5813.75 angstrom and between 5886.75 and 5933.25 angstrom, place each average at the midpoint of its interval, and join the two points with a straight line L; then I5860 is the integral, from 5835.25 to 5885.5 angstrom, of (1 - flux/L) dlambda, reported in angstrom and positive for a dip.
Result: -4.0 angstrom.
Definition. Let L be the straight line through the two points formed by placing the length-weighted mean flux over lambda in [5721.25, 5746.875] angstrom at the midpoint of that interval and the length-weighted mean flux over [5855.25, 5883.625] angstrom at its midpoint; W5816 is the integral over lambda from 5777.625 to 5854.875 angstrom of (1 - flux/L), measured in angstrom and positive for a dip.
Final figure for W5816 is 4.29 angstrom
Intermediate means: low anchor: 48.8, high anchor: 47.3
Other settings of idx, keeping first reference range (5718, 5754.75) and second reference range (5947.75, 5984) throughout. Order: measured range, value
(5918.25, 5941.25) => 1.7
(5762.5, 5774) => 0.8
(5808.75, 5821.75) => 0.9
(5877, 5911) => 3.9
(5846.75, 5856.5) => 0.5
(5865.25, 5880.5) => 0.0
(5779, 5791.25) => 1.8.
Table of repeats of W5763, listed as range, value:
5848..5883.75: 54.21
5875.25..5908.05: 52.53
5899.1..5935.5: 54.94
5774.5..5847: 59.06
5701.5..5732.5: 57.57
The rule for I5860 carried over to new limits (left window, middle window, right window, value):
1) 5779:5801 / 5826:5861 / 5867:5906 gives -2.7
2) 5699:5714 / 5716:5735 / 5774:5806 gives -2.1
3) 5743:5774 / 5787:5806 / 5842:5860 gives 0.1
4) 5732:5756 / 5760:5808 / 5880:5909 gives 3.7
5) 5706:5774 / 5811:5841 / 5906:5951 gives -0.7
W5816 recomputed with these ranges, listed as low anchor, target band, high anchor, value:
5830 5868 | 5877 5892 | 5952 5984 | 1.5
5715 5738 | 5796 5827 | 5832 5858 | 1.3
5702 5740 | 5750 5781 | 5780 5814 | -0.4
